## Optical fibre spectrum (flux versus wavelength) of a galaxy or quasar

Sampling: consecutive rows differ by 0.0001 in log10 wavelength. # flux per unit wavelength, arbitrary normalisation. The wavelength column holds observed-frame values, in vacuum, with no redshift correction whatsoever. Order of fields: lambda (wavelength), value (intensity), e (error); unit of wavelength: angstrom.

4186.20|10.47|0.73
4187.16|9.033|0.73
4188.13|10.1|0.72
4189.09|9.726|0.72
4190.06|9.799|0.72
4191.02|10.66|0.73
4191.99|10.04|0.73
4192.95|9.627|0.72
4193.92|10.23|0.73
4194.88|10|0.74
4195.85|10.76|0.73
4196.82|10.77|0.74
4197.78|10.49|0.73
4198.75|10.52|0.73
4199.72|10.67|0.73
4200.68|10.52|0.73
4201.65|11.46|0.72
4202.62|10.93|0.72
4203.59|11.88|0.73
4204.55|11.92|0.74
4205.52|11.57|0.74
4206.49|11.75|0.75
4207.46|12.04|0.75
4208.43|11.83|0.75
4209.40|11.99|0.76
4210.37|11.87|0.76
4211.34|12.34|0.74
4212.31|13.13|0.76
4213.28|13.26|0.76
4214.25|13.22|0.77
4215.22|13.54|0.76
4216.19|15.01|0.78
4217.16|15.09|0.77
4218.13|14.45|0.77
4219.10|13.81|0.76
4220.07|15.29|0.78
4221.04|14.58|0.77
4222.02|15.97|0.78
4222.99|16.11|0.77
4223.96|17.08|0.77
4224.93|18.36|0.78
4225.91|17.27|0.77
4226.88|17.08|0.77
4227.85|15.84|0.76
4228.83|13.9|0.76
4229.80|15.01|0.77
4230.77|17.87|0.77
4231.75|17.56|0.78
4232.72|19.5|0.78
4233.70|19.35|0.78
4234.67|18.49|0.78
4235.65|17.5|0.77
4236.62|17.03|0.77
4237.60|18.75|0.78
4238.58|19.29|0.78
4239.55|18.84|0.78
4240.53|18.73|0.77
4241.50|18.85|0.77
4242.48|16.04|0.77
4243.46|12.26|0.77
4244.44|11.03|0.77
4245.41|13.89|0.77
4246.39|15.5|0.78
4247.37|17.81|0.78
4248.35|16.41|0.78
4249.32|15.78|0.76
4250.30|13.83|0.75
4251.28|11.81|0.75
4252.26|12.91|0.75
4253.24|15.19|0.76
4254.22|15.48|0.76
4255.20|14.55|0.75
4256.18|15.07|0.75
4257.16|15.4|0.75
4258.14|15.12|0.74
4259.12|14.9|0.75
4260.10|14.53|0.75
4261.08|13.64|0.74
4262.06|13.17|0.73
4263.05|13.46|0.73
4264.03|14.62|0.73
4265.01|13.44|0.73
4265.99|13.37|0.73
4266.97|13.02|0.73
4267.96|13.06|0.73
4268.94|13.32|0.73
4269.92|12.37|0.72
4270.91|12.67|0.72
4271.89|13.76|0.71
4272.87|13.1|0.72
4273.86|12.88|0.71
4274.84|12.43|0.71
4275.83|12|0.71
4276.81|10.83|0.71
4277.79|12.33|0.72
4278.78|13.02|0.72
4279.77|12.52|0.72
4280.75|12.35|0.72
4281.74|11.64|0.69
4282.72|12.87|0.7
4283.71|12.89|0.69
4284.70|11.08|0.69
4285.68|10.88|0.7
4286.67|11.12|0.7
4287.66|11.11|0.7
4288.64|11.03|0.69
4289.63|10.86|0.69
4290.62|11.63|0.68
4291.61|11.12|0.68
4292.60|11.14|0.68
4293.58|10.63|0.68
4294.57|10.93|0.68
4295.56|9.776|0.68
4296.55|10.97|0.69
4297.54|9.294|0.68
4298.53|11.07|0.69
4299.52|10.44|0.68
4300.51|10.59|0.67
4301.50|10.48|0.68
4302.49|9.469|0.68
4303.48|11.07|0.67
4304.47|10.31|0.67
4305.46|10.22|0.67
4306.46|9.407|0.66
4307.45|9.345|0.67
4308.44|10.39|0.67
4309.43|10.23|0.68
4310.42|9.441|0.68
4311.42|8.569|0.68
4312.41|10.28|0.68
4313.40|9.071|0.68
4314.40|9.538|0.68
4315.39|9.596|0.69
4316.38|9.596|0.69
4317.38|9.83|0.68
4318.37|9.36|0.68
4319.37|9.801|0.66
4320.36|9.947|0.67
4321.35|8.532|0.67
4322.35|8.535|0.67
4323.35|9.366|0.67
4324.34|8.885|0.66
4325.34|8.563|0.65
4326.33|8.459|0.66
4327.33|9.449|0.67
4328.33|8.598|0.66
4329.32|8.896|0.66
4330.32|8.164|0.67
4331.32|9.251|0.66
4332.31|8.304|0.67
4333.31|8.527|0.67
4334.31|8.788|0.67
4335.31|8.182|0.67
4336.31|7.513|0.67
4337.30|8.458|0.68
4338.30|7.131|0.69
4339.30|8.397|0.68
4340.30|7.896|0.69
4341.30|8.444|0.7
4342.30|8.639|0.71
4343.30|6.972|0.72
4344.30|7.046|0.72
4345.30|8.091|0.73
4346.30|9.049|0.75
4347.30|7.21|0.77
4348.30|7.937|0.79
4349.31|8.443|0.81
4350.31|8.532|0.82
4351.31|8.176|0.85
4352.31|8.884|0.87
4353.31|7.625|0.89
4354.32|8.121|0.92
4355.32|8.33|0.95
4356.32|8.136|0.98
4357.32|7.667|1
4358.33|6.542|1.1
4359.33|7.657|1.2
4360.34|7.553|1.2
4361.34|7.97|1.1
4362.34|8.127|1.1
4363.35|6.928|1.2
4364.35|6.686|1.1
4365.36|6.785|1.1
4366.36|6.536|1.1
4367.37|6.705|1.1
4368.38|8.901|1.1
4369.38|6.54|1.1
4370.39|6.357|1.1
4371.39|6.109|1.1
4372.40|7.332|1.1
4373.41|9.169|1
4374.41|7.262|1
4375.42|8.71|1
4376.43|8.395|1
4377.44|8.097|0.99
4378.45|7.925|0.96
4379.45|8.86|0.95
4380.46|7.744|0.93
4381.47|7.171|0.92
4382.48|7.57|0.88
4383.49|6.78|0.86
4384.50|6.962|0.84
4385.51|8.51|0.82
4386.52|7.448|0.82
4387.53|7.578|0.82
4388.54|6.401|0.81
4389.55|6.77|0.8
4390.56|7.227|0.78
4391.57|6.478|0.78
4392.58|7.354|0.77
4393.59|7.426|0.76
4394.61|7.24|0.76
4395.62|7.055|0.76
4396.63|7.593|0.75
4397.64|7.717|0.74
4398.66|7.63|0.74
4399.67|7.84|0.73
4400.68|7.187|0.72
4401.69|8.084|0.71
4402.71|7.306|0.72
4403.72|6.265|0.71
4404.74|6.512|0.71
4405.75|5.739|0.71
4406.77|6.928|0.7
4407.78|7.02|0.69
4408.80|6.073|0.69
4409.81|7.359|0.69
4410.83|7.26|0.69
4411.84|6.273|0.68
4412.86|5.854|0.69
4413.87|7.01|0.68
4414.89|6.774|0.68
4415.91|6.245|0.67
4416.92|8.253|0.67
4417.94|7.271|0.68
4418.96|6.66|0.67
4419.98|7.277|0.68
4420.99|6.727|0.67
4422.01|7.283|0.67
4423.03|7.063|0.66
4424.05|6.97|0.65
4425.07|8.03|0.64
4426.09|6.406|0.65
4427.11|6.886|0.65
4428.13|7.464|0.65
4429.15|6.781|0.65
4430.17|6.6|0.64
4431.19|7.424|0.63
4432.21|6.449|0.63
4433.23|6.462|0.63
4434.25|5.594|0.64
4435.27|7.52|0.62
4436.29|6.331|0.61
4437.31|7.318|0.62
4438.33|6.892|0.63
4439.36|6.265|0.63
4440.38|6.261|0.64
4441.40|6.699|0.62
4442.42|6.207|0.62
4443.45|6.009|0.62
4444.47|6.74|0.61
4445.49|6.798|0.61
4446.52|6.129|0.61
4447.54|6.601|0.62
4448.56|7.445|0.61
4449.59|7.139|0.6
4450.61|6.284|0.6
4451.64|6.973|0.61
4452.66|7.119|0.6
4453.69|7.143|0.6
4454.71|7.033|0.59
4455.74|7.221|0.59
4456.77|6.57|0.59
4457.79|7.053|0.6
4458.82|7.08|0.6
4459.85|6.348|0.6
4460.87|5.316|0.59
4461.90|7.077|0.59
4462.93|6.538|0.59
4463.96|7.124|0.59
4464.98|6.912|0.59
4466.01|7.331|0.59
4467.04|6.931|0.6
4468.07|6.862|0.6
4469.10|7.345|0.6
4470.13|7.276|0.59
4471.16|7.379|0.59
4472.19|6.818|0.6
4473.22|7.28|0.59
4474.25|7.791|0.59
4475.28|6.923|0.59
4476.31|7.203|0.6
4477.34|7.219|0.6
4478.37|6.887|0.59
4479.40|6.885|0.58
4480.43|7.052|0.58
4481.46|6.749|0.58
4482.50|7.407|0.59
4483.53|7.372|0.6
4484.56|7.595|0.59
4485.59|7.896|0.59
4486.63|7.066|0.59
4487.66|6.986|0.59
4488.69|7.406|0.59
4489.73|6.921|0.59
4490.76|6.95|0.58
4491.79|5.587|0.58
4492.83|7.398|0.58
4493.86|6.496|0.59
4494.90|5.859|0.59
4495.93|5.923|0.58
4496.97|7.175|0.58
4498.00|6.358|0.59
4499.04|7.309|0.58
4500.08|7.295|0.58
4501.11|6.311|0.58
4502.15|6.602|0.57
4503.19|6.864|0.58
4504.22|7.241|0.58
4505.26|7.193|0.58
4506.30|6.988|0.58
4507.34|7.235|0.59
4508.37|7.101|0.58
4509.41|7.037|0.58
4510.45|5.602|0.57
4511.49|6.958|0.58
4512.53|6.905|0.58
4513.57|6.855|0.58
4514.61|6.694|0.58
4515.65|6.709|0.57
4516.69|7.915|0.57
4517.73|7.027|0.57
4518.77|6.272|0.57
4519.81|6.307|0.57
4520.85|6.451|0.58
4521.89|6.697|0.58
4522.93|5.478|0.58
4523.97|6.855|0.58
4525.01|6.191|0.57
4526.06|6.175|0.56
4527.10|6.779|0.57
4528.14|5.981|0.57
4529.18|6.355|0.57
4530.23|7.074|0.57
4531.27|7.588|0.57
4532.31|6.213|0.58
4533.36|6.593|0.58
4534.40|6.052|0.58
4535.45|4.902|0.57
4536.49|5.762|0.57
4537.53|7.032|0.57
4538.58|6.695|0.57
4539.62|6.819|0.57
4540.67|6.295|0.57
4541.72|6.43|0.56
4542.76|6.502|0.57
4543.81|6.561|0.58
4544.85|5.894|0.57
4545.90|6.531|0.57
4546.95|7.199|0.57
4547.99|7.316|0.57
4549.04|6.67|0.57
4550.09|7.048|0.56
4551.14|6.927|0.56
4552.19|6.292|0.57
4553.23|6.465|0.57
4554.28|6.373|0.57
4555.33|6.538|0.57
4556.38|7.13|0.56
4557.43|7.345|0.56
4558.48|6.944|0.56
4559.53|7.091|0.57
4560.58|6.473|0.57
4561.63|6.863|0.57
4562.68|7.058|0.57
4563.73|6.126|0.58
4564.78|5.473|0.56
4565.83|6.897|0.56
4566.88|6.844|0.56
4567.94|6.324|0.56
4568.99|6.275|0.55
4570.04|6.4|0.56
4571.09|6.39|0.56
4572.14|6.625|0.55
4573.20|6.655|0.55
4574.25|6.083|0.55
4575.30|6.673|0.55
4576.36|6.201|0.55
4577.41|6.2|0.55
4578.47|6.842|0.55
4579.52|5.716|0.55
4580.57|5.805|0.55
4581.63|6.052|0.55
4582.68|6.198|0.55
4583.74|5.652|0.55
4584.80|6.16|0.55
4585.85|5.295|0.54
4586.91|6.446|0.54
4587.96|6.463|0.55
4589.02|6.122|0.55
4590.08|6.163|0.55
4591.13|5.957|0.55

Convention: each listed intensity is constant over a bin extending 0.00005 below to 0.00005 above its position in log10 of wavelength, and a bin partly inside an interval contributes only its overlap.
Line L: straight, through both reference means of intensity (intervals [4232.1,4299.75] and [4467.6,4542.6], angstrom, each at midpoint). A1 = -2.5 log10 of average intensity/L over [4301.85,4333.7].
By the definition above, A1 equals 0.29 mag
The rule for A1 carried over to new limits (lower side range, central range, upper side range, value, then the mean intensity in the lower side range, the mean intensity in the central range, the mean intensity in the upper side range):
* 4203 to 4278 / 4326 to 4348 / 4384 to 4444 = 0.25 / 14.7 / 8.24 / 6.95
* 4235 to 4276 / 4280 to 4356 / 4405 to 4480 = 0.27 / 14.7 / 9.49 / 6.85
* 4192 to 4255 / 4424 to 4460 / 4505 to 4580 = 0.31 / 14.4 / 6.79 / 6.58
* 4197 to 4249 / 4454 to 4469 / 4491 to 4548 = 0.20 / 14.8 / 6.83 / 6.61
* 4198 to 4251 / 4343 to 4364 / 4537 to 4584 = 0.43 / 14.9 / 7.86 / 6.54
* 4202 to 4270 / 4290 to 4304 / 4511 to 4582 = 0.24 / 14.9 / 10.6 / 6.54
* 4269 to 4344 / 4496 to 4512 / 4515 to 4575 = 0.05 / 10.2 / 6.86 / 6.56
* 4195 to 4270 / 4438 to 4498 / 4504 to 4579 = 0.22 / 14.5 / 6.87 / 6.6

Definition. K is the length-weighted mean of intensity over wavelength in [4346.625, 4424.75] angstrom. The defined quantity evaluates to 7.36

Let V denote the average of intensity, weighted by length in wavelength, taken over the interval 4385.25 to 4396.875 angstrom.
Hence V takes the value 7.22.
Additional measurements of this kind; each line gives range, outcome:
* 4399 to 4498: 6.89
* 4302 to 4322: 9.69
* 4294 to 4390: 8.48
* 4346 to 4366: 7.8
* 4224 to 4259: 16.2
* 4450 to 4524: 6.89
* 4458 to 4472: 6.89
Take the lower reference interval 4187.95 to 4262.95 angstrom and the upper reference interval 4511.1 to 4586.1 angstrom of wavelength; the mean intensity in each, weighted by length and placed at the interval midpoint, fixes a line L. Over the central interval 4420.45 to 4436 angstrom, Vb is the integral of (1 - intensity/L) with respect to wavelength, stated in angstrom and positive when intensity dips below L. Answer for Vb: 4.1 angstrom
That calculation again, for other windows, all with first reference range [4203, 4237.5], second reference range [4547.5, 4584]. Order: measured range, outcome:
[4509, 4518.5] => 1.2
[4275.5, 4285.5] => 1.0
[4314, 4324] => 2.5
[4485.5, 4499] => 2.5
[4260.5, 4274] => 0.5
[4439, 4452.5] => 4.1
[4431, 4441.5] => 3.3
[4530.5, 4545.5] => 1.7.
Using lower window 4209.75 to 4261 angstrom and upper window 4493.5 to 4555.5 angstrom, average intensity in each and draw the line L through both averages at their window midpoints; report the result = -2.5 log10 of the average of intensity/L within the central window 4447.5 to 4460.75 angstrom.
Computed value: 0.27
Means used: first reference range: 15.6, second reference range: 6.62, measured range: 6.89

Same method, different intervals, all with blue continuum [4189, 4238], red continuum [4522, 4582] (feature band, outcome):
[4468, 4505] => 0.13 mag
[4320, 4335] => 0.27 mag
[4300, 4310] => 0.16 mag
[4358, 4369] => 0.39 mag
